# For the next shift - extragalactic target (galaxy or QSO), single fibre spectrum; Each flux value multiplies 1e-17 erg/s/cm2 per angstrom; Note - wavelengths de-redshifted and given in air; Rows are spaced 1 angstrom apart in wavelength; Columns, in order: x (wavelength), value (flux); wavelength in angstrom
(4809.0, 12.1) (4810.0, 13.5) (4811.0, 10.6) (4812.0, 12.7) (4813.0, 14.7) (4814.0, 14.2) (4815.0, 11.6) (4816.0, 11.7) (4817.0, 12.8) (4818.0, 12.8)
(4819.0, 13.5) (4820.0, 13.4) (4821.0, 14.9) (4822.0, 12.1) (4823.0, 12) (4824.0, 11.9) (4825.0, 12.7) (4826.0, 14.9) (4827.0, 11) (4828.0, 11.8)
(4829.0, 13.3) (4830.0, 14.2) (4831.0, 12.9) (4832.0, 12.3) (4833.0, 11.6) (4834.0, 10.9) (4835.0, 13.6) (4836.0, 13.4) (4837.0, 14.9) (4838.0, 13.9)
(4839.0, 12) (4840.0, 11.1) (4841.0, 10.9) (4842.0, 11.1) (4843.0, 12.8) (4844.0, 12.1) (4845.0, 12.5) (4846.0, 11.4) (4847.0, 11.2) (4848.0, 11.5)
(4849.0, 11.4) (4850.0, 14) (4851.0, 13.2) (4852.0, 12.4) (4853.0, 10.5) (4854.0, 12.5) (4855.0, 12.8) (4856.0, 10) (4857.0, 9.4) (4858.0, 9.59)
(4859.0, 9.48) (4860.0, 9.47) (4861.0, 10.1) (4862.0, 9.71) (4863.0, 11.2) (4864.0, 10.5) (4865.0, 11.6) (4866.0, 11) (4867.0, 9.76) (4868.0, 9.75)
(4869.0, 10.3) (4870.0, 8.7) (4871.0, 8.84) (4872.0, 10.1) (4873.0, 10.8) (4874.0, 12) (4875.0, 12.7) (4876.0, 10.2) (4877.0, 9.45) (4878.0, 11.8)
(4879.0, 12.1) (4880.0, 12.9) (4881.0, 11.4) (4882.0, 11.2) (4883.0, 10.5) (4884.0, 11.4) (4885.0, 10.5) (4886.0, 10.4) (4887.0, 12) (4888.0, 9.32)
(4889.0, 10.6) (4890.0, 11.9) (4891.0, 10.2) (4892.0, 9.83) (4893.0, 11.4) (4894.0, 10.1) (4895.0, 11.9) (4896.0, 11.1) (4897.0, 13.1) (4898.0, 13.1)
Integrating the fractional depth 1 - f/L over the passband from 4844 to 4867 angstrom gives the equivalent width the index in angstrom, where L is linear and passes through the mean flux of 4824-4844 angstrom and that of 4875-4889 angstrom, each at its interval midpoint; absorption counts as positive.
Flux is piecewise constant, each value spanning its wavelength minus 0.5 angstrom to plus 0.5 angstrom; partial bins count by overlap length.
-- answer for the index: 1.5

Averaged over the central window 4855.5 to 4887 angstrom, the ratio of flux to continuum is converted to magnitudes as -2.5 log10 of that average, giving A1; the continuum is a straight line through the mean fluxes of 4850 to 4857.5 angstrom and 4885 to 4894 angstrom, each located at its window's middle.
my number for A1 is 0.061 mag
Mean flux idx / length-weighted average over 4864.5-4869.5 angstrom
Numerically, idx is 10.5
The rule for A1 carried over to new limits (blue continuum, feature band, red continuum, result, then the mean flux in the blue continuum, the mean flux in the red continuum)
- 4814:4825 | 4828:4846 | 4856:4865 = -0.08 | 12.7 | 10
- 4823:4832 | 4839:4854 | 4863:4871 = -0.03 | 12.8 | 10.2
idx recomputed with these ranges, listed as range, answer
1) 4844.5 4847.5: 11.7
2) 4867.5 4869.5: 10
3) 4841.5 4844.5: 12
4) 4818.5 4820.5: 13.4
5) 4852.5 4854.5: 11.5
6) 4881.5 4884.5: 11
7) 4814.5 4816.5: 11.6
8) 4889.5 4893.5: 10.8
